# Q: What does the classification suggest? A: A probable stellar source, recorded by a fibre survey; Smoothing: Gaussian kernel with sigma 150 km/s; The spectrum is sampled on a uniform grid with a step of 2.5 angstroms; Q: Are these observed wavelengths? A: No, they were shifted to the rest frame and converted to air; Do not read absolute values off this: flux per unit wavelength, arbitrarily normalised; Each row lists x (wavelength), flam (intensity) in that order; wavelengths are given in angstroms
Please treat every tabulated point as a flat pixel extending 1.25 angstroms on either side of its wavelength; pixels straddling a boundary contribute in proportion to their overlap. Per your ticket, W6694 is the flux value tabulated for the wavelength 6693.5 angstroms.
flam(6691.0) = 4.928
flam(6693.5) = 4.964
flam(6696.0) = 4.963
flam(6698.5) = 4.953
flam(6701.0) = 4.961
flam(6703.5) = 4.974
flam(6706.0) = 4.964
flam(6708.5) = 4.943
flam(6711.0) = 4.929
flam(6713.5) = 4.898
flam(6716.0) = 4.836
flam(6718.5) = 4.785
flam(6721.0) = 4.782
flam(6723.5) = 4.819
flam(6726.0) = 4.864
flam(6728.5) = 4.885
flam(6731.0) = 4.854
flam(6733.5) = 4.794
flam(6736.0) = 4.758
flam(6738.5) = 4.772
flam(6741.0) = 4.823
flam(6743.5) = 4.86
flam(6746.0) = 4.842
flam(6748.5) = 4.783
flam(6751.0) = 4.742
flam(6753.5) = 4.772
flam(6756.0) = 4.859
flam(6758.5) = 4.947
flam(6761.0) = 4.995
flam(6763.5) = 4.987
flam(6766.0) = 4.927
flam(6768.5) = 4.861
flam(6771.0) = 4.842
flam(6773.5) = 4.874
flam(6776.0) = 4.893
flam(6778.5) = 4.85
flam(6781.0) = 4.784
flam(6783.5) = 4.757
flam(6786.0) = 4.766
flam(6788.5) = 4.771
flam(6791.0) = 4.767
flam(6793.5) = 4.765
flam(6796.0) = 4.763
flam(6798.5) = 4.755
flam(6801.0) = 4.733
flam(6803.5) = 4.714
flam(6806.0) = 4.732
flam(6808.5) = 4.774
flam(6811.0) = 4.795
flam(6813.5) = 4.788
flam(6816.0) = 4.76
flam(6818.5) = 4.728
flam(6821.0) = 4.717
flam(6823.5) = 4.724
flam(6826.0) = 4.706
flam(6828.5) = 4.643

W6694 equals 4.964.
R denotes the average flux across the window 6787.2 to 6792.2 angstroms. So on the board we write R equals 4.77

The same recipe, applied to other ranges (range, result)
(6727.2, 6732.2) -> 4.87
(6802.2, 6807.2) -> 4.72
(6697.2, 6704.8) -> 4.96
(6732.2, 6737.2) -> 4.78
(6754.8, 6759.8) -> 4.9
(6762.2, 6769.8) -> 4.92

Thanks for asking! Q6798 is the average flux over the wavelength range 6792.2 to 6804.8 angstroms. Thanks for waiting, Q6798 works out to 4.75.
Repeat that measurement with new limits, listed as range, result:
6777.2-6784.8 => 4.8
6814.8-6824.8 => 4.73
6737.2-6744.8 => 4.82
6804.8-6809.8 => 4.75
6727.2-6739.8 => 4.81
